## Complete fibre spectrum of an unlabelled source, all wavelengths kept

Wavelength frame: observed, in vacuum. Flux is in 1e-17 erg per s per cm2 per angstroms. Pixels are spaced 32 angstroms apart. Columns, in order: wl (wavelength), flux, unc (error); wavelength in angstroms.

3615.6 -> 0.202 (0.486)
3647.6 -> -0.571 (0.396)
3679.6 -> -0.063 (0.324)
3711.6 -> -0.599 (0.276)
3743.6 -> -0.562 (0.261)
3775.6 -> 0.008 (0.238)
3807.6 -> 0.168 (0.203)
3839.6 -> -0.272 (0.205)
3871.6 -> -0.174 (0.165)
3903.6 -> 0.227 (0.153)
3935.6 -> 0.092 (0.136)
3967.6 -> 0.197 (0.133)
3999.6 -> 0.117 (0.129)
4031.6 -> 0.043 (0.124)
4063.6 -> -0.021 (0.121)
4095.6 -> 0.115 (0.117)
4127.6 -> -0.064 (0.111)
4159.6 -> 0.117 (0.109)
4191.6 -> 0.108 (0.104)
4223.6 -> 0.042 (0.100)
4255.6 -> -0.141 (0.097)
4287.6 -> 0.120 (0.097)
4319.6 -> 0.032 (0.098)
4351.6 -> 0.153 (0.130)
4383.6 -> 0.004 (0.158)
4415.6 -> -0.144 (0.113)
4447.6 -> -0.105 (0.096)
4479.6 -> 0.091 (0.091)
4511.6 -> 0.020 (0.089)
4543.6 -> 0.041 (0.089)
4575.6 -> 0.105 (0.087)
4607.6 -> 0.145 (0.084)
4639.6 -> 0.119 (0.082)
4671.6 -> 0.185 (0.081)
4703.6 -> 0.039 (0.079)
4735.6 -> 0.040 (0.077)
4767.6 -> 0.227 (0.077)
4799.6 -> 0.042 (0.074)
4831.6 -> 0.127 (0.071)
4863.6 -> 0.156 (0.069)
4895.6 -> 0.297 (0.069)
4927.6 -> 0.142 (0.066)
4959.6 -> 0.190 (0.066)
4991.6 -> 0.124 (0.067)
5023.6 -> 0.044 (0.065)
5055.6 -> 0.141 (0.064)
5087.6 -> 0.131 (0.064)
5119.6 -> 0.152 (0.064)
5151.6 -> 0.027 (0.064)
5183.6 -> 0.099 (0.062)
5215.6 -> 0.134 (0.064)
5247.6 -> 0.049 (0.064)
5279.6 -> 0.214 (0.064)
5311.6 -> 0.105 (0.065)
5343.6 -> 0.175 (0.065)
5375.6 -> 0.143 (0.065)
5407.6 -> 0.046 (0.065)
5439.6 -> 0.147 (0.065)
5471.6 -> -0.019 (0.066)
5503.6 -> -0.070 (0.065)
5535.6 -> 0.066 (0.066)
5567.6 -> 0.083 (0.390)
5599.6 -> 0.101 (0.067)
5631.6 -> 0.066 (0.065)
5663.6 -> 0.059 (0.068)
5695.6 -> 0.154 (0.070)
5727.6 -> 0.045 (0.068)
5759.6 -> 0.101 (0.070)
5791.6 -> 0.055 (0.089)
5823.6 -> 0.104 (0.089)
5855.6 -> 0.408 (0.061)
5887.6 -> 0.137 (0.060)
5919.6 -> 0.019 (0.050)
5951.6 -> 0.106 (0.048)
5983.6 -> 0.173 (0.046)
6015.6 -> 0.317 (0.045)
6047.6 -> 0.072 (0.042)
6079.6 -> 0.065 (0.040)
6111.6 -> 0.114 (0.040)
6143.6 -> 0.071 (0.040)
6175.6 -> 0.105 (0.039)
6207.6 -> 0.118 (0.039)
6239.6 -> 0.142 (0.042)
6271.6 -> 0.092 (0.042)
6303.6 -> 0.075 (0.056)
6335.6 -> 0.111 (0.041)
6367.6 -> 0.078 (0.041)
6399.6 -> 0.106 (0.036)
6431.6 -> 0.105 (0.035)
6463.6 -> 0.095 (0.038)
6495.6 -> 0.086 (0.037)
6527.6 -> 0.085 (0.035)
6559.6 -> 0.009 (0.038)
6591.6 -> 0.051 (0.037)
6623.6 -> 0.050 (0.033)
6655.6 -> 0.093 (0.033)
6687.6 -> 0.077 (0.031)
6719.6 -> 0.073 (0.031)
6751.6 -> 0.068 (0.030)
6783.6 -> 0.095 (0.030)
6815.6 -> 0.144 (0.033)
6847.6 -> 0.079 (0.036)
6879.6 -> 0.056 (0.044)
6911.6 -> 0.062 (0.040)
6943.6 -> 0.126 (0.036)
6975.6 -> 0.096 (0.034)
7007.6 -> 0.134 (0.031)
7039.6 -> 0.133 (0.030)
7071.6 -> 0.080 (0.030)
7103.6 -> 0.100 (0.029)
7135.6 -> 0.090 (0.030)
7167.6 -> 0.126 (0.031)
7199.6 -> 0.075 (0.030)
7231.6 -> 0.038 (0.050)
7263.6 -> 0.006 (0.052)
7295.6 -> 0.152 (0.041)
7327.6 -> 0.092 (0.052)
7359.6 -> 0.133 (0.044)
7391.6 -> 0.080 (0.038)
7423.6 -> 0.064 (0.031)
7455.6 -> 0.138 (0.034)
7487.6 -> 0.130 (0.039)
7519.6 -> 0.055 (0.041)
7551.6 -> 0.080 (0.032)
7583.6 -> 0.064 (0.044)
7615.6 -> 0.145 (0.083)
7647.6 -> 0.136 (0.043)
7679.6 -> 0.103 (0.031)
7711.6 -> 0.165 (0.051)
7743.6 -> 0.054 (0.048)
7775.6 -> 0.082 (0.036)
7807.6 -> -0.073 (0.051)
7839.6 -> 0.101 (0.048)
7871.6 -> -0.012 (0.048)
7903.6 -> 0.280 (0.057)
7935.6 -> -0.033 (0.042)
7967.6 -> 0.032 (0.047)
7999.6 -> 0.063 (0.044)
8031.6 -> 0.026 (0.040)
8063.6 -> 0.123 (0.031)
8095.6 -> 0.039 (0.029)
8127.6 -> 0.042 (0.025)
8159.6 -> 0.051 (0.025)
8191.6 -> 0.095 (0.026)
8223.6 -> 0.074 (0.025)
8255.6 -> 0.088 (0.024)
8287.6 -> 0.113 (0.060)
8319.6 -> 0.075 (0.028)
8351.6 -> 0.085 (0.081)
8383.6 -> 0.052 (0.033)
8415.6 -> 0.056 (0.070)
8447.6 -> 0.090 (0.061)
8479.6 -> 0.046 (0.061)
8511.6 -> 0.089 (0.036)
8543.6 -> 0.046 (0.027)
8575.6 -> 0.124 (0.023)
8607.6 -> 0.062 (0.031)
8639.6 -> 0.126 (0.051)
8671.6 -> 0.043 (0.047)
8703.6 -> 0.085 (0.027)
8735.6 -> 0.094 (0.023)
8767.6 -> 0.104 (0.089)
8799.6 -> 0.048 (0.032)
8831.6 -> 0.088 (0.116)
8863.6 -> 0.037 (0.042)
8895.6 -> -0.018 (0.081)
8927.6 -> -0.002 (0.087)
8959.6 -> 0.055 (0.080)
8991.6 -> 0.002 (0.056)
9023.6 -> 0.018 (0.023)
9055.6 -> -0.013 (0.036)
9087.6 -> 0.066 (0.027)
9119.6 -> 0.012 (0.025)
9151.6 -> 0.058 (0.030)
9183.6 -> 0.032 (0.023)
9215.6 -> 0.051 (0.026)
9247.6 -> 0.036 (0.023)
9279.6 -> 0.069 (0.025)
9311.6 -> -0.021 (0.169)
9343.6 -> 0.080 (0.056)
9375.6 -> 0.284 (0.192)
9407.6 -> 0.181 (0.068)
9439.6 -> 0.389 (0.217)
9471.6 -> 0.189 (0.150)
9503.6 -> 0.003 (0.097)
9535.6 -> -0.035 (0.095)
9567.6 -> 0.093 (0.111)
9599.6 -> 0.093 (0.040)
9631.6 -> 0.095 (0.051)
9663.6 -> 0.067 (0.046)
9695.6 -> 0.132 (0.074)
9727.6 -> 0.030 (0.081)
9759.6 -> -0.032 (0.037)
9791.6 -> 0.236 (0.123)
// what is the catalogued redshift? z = 0.20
